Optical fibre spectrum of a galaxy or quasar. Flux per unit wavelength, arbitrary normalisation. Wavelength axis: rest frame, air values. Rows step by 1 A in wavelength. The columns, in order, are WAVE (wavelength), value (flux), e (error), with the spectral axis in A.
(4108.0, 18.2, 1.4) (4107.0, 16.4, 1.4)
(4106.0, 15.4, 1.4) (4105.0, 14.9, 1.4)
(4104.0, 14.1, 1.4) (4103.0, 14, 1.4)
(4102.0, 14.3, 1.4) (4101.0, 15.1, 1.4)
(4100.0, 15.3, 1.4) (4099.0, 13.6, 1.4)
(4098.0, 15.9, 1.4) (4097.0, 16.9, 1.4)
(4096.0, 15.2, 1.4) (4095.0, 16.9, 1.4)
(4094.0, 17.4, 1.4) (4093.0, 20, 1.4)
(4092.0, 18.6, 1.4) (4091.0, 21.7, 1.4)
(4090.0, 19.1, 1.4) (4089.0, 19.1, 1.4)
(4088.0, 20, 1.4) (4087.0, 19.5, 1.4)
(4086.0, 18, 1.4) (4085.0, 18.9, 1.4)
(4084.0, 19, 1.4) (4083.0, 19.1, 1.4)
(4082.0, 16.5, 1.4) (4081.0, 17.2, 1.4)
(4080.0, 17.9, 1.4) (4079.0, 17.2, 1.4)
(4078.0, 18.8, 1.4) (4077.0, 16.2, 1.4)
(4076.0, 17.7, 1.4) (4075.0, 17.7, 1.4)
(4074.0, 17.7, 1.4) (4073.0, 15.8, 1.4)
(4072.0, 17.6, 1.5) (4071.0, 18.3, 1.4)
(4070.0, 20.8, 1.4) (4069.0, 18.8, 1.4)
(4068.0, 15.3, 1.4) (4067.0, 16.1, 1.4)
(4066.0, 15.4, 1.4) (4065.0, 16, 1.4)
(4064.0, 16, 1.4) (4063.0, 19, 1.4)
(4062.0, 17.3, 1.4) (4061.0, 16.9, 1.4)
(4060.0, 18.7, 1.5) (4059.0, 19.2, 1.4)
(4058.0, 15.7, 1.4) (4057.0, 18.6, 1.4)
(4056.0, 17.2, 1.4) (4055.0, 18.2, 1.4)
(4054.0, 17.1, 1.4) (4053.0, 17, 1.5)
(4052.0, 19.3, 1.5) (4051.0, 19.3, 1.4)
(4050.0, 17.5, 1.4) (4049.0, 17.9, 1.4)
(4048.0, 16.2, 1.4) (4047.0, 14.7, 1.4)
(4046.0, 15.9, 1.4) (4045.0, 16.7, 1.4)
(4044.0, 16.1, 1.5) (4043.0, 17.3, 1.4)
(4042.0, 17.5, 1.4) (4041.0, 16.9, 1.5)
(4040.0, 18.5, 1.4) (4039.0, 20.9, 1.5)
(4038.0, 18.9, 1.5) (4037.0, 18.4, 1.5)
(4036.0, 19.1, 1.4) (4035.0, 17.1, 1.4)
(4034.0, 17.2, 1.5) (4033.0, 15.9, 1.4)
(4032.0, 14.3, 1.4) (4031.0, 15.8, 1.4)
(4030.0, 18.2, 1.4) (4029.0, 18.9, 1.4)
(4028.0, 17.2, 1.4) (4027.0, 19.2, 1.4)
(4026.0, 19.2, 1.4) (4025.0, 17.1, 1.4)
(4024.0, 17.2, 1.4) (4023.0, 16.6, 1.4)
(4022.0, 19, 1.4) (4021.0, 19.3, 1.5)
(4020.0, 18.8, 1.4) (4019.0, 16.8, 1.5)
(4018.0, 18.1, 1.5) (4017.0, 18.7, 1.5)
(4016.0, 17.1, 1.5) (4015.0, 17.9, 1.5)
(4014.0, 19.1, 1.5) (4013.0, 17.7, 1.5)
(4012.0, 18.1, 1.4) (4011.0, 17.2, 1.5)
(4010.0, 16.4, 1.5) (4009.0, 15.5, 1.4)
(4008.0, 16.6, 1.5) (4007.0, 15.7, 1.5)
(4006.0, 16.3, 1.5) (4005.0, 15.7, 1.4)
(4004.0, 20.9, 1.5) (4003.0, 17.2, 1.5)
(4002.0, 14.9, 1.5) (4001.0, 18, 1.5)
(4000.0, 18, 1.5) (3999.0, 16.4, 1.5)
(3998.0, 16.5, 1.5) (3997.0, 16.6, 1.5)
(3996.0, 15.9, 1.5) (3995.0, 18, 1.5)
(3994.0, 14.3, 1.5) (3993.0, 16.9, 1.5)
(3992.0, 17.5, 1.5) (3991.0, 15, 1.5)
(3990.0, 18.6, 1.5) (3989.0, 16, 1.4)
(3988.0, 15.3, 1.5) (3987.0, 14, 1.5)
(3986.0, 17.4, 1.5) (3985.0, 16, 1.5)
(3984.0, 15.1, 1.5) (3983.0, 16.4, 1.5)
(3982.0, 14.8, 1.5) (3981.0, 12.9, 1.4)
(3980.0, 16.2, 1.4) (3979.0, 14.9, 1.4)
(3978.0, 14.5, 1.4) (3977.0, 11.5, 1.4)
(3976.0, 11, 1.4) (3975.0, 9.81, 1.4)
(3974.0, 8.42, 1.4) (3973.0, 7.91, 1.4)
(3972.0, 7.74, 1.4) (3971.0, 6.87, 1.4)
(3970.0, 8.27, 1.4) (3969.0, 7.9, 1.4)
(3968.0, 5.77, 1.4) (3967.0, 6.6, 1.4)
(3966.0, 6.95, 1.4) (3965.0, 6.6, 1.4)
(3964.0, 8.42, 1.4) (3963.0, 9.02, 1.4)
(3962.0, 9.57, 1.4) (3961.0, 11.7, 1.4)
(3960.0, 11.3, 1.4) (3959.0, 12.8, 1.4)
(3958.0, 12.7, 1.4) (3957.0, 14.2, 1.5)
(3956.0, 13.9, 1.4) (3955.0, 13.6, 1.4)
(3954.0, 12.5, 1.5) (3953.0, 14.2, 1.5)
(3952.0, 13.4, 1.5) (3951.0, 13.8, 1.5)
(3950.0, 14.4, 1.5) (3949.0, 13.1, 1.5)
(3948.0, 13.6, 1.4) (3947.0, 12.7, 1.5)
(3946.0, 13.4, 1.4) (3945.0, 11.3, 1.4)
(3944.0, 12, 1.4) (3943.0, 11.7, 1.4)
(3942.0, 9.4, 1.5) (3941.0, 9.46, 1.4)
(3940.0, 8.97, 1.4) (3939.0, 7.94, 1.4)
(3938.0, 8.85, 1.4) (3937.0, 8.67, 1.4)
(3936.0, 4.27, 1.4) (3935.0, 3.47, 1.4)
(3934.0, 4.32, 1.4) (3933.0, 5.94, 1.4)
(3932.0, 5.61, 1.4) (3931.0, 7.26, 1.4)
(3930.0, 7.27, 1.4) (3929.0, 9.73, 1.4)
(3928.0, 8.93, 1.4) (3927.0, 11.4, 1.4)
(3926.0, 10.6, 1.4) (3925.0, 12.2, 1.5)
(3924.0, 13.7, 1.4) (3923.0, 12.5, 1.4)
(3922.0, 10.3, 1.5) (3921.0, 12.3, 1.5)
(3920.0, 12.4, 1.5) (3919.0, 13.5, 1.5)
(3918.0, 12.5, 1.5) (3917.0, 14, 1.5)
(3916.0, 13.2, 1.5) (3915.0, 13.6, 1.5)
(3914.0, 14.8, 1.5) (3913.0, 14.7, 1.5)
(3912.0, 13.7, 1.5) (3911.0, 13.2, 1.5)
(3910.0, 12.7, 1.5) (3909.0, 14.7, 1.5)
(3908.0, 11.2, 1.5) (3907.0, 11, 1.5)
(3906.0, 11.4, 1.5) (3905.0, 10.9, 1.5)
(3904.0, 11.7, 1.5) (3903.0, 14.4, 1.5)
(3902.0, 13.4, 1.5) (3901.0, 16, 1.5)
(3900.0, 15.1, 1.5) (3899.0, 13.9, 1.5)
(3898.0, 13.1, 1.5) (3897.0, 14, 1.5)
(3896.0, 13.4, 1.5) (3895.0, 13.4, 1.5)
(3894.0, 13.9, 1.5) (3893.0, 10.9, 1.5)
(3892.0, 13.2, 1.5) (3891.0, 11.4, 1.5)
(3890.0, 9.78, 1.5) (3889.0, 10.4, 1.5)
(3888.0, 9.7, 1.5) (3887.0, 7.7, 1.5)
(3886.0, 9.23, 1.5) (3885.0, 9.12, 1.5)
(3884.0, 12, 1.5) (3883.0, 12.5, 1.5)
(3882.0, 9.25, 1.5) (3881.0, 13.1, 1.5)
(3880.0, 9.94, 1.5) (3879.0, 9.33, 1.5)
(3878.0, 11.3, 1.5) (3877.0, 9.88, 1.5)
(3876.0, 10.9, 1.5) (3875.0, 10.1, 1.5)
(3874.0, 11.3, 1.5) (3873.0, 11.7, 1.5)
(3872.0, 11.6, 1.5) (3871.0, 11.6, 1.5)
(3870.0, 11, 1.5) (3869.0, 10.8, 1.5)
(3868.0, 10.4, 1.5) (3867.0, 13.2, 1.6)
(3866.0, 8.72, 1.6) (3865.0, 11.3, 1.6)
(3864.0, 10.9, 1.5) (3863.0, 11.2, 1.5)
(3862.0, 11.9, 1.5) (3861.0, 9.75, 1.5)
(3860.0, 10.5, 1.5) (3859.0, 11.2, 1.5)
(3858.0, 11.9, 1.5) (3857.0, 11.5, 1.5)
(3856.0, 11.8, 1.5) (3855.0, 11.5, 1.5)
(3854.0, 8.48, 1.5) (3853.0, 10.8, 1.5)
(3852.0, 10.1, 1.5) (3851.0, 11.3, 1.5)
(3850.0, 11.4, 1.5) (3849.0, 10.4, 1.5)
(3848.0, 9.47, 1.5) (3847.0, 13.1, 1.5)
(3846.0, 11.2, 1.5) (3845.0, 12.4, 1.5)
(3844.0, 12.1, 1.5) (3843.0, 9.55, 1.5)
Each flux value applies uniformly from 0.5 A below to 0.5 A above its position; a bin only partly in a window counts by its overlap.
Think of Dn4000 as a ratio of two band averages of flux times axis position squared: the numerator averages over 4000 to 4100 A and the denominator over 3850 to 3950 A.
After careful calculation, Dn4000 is 1.70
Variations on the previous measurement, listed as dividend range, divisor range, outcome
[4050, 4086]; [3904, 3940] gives 1.79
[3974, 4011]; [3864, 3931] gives 1.40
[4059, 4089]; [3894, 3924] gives 1.47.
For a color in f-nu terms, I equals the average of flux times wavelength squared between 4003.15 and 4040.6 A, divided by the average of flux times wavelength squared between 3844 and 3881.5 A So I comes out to 1.74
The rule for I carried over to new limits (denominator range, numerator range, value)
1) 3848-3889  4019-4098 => 1.82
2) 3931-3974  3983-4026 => 1.78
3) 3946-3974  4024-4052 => 1.70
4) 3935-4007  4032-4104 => 1.43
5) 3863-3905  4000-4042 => 1.63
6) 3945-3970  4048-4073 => 1.64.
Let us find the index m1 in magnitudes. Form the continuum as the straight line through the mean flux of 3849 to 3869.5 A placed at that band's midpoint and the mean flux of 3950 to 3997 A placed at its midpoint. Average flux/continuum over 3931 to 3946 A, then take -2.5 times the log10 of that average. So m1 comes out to 0.43 mag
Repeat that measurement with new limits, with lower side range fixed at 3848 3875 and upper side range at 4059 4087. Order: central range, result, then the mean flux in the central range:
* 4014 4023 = -0.14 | 18.2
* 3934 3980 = 0.32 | 10.4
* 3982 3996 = -0.08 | 16.1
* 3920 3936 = 0.40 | 8.99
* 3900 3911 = -0.05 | 12.9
